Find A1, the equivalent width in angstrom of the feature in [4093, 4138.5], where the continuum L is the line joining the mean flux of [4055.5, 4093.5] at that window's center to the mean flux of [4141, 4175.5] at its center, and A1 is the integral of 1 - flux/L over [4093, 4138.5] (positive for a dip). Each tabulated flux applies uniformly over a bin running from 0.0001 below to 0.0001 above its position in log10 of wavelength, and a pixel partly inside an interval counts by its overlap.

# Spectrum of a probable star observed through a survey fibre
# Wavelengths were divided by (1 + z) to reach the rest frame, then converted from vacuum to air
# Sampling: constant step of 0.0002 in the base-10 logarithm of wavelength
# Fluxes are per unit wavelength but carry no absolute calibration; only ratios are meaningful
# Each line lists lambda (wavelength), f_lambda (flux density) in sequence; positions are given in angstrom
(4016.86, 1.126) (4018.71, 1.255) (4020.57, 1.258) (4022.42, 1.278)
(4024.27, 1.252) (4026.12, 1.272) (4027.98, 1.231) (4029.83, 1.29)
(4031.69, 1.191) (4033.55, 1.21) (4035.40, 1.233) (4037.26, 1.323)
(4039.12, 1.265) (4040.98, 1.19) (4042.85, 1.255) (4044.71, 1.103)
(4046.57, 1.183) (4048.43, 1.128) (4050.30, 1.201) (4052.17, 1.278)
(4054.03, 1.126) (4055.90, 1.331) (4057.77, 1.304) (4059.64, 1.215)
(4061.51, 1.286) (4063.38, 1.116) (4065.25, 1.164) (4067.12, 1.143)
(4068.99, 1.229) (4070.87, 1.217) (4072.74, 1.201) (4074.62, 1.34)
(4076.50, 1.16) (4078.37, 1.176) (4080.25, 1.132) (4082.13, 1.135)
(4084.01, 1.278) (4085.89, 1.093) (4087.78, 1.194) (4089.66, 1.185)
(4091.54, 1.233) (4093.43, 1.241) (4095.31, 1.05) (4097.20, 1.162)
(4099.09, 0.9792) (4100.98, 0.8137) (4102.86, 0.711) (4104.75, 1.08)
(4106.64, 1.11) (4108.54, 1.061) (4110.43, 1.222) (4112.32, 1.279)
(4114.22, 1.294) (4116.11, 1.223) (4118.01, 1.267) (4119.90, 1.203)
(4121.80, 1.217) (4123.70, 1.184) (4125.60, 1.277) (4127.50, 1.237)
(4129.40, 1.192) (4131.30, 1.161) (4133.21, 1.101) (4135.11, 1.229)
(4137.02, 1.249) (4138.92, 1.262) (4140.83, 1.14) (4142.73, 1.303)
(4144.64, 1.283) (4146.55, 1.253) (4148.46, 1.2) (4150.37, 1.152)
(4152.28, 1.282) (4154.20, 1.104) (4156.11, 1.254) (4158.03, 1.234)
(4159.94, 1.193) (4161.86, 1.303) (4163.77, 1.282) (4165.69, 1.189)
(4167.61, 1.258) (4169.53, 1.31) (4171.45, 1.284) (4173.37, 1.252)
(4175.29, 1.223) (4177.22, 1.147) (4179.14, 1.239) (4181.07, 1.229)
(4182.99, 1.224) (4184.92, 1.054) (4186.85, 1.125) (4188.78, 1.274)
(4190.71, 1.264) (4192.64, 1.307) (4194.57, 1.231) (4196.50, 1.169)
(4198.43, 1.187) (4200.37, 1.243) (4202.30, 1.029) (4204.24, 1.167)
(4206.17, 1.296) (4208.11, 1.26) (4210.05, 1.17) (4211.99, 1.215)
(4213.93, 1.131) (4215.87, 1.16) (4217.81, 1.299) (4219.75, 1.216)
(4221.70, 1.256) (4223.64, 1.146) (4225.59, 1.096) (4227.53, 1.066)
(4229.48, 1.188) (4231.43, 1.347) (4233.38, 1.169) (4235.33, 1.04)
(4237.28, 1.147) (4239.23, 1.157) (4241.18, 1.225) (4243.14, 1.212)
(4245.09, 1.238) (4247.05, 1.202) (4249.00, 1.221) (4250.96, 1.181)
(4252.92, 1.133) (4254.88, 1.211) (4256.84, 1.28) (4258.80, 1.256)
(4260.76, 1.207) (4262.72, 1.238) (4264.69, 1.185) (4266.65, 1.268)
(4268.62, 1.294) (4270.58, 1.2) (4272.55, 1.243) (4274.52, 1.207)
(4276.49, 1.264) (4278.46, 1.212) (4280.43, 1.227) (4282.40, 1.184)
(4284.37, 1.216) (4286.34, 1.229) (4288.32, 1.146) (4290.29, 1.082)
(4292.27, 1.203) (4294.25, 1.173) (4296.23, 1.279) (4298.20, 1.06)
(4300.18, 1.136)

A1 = 2.8 angstrom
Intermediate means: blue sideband 1.21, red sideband 1.24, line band 1.15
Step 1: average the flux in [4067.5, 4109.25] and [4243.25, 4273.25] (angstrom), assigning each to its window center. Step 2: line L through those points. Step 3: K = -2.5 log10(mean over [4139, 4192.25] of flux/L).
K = -0.05 mag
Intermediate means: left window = 1.13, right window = 1.22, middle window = 1.23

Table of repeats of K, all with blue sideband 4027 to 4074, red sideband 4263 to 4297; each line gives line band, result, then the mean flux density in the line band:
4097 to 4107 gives 0.26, 0.955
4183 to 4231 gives 0.02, 1.19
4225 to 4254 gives 0.03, 1.18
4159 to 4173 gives -0.04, 1.26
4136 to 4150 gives -0.02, 1.24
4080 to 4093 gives 0.03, 1.18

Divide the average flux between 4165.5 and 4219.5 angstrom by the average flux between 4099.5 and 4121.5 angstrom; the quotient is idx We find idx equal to 1.09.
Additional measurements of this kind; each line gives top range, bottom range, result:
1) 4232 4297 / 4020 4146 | 1.01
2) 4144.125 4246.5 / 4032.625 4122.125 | 1.02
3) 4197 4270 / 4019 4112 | 1.01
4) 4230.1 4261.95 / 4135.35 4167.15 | 0.98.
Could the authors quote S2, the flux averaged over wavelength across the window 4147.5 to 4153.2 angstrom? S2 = 1.21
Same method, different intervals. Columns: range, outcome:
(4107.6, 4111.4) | 1.14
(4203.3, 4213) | 1.22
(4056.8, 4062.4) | 1.27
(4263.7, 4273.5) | 1.24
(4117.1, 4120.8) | 1.24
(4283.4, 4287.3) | 1.22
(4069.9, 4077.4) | 1.23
